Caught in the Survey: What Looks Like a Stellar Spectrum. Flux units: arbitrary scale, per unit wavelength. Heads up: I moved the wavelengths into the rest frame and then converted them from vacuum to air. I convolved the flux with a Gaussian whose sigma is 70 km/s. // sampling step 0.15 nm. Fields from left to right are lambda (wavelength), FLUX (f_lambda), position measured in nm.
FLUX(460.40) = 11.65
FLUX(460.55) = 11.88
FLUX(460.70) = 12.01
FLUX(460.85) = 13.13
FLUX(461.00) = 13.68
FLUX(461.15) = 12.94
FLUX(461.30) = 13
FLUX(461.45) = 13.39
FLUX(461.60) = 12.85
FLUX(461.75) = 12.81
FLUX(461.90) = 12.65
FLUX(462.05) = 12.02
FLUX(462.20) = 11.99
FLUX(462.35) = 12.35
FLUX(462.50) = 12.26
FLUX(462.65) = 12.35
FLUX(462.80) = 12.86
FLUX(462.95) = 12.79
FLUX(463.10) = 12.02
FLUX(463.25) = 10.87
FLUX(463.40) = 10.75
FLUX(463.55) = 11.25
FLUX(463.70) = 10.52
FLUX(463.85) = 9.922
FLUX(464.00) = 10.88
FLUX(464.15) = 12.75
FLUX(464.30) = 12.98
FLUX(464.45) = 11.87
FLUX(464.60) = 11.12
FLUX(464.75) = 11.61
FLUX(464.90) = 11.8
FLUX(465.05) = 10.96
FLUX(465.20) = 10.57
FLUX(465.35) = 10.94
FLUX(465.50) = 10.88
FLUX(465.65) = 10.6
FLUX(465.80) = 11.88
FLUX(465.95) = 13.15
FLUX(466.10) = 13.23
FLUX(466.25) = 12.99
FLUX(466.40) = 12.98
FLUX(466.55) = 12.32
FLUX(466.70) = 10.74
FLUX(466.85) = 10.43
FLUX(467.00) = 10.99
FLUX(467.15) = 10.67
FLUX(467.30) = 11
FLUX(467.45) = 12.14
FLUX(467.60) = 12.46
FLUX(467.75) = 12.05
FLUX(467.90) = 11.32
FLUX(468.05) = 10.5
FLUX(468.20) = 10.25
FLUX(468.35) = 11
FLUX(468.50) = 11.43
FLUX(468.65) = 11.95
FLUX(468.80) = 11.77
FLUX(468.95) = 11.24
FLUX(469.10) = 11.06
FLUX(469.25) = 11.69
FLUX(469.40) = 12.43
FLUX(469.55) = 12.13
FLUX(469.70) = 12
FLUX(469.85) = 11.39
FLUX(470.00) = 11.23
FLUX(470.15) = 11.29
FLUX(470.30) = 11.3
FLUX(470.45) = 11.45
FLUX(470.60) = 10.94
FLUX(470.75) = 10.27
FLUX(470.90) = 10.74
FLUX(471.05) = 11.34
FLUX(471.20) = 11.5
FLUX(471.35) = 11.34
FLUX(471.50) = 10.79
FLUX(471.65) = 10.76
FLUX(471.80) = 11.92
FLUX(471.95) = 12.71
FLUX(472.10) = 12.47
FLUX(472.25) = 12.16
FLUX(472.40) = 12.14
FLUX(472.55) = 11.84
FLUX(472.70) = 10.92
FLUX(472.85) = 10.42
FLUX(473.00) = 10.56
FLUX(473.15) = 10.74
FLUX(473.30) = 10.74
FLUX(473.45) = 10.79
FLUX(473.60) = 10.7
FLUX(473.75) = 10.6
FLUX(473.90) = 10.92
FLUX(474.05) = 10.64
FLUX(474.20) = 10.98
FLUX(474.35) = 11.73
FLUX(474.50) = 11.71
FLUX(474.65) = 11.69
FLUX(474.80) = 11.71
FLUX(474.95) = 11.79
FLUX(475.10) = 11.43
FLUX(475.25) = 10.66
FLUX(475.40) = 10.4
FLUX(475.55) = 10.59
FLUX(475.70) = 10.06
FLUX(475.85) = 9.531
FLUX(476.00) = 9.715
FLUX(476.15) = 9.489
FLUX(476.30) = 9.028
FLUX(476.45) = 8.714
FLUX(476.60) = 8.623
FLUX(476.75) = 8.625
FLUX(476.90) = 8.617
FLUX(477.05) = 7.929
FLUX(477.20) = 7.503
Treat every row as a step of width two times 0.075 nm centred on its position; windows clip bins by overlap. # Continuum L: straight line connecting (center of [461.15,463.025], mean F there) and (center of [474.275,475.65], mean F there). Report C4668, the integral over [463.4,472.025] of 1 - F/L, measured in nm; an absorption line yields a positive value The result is 0.41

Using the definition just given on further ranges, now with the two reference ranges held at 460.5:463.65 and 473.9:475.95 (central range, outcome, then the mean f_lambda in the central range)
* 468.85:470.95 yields 0.03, 11.4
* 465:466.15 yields 0.05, 11.5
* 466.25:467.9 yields 0.03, 11.6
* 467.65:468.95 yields 0.04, 11.3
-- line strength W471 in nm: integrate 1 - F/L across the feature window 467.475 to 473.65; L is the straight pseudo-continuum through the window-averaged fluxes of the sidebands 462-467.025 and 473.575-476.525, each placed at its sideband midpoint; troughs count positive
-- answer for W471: -0.17 nm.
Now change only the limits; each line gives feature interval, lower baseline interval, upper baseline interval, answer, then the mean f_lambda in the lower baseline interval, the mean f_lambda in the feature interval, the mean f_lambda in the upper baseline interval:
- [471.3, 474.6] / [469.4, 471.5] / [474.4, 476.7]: -0.13 nm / 11.3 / 11.3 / 10.3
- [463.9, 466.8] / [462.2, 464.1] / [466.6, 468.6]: -0.10 nm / 11.6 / 11.8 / 11.2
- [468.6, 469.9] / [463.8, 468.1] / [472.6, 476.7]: -0.06 nm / 11.6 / 11.7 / 10.5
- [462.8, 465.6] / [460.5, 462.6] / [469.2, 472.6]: 0.21 nm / 12.6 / 11.4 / 11.6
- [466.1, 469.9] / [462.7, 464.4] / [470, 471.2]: -0.10 nm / 11.6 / 11.6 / 11.1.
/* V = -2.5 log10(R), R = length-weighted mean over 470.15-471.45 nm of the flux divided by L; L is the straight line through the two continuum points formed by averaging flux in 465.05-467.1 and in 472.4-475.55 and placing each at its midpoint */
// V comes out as 0.02 mag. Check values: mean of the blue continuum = 11.6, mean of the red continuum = 11.1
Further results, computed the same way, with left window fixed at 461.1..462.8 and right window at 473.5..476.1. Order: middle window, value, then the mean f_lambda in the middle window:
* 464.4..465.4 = 0.088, 11.3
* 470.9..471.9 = 0.005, 11.3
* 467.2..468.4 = 0.045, 11.3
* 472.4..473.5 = 0.016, 10.9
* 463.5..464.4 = 0.085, 11.4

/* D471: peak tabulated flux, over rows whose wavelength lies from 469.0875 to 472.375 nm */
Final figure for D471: 12.71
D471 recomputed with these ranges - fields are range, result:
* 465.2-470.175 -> 13.23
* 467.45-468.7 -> 12.46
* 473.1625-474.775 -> 11.73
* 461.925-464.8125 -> 12.98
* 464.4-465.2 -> 11.87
